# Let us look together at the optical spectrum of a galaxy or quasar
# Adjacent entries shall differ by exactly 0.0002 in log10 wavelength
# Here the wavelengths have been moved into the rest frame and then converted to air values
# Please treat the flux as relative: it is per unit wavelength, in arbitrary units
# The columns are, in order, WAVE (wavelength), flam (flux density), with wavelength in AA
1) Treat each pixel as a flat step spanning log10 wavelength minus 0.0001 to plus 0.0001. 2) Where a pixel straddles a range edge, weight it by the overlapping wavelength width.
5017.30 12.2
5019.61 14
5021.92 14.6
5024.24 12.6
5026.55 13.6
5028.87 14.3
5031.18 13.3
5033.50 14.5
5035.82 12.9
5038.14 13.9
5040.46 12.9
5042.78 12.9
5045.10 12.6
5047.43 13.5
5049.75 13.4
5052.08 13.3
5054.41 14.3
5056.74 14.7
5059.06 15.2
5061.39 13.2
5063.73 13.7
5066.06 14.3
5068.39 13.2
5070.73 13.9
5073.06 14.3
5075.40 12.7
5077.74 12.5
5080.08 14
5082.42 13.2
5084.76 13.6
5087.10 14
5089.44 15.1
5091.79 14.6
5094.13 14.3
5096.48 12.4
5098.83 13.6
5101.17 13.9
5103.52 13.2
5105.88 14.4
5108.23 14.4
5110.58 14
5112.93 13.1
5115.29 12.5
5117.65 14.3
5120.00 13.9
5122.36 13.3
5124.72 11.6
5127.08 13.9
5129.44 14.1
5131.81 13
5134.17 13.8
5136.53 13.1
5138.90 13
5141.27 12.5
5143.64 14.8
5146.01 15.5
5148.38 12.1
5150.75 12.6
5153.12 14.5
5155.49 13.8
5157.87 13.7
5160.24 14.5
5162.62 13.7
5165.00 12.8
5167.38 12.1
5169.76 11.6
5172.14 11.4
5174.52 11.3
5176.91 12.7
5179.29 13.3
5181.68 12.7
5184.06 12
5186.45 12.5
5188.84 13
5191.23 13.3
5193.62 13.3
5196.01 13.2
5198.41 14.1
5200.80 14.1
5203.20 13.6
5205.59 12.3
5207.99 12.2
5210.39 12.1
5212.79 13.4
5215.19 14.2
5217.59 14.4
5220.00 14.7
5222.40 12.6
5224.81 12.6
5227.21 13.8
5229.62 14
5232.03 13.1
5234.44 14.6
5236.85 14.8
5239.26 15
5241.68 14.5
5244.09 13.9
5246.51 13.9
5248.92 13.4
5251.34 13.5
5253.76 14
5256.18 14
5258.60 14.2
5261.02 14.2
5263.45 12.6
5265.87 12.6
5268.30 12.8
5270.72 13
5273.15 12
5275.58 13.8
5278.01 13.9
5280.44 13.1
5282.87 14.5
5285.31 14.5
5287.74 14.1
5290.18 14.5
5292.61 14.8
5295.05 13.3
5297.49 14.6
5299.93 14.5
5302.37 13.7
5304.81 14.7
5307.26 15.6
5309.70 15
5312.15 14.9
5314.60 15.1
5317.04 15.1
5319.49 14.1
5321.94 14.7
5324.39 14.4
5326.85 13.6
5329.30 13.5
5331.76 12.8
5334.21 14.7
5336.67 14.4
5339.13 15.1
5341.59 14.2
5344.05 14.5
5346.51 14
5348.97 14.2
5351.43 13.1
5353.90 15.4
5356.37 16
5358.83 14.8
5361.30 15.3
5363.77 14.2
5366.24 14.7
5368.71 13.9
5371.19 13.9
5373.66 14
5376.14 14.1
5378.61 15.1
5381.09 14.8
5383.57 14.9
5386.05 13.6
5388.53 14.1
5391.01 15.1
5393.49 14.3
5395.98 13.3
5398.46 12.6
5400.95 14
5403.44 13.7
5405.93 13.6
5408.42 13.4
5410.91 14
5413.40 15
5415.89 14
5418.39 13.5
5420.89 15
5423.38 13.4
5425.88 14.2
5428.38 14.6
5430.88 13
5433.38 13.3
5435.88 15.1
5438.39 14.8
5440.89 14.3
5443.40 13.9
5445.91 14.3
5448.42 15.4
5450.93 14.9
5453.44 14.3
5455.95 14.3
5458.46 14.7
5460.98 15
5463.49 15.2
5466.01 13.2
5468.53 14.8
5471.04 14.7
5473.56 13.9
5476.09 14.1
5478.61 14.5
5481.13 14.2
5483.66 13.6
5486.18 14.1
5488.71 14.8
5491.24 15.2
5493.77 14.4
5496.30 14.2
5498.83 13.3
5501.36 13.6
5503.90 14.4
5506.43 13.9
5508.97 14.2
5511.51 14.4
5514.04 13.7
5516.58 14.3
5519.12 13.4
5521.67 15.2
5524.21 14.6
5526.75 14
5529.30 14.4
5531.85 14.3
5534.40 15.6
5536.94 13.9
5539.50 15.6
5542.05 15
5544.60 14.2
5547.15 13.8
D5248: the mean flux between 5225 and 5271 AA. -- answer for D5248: 13.8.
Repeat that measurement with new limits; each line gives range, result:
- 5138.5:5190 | 13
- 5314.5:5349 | 14.3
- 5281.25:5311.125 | 14.5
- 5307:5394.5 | 14.5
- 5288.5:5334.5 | 14.4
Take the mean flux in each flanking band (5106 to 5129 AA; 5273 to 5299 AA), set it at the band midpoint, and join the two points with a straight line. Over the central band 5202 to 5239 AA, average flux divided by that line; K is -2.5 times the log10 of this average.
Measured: 0.02 mag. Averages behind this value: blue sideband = 13.5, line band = 13.5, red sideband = 14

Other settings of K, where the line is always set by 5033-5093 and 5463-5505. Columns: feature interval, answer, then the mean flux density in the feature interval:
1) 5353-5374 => -0.048 mag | 14.7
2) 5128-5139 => 0.027 mag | 13.4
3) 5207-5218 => 0.055 mag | 13.2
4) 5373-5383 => -0.035 mag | 14.6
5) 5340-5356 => -0.022 mag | 14.3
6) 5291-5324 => -0.047 mag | 14.6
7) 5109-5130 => 0.029 mag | 13.4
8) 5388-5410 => 0.026 mag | 13.8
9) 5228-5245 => -0.027 mag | 14.3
